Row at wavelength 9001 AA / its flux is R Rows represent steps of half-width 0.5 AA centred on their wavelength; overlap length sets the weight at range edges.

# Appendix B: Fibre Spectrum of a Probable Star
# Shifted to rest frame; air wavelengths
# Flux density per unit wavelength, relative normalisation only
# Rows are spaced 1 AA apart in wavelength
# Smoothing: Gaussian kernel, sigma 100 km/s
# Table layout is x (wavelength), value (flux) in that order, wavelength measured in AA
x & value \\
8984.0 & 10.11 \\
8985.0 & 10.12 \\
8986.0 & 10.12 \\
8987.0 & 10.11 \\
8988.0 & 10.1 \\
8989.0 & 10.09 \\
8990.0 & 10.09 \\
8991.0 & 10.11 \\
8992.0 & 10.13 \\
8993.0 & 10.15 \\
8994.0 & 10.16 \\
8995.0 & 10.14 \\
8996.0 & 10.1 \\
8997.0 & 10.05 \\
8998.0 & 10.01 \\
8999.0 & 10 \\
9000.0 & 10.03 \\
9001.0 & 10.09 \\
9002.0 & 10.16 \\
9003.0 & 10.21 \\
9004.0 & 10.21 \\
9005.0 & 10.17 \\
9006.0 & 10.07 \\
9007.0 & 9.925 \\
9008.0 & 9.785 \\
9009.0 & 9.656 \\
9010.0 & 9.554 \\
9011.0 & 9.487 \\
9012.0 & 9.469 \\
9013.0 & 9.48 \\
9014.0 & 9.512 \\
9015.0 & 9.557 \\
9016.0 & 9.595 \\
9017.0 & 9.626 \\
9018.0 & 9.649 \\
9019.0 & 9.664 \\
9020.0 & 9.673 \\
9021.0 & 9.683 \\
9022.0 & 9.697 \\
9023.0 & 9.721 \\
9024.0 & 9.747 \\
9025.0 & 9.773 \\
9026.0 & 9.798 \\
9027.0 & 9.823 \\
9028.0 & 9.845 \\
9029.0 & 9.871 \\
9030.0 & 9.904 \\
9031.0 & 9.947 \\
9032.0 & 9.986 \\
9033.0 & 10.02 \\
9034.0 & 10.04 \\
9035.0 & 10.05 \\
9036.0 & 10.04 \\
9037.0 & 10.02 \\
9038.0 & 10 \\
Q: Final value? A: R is 10.09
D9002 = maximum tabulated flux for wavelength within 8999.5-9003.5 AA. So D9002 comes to 10.21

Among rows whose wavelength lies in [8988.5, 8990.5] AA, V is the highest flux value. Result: 10.09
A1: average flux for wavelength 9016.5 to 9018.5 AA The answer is 9.64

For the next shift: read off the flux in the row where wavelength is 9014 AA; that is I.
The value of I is 9.512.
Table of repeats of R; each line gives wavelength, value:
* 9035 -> 10.05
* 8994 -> 10.16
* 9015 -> 9.557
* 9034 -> 10.04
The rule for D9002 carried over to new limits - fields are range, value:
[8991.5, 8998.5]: 10.16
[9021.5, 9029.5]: 9.871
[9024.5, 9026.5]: 9.798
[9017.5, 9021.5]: 9.683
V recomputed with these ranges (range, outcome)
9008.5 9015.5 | 9.656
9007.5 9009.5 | 9.785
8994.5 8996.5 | 10.14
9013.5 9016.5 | 9.595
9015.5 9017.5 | 9.626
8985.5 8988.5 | 10.12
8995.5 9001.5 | 10.1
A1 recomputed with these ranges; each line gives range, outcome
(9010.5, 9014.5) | 9.49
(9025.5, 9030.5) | 9.85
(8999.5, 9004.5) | 10.1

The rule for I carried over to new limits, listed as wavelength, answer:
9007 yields 9.925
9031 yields 9.947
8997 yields 10.05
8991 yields 10.11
